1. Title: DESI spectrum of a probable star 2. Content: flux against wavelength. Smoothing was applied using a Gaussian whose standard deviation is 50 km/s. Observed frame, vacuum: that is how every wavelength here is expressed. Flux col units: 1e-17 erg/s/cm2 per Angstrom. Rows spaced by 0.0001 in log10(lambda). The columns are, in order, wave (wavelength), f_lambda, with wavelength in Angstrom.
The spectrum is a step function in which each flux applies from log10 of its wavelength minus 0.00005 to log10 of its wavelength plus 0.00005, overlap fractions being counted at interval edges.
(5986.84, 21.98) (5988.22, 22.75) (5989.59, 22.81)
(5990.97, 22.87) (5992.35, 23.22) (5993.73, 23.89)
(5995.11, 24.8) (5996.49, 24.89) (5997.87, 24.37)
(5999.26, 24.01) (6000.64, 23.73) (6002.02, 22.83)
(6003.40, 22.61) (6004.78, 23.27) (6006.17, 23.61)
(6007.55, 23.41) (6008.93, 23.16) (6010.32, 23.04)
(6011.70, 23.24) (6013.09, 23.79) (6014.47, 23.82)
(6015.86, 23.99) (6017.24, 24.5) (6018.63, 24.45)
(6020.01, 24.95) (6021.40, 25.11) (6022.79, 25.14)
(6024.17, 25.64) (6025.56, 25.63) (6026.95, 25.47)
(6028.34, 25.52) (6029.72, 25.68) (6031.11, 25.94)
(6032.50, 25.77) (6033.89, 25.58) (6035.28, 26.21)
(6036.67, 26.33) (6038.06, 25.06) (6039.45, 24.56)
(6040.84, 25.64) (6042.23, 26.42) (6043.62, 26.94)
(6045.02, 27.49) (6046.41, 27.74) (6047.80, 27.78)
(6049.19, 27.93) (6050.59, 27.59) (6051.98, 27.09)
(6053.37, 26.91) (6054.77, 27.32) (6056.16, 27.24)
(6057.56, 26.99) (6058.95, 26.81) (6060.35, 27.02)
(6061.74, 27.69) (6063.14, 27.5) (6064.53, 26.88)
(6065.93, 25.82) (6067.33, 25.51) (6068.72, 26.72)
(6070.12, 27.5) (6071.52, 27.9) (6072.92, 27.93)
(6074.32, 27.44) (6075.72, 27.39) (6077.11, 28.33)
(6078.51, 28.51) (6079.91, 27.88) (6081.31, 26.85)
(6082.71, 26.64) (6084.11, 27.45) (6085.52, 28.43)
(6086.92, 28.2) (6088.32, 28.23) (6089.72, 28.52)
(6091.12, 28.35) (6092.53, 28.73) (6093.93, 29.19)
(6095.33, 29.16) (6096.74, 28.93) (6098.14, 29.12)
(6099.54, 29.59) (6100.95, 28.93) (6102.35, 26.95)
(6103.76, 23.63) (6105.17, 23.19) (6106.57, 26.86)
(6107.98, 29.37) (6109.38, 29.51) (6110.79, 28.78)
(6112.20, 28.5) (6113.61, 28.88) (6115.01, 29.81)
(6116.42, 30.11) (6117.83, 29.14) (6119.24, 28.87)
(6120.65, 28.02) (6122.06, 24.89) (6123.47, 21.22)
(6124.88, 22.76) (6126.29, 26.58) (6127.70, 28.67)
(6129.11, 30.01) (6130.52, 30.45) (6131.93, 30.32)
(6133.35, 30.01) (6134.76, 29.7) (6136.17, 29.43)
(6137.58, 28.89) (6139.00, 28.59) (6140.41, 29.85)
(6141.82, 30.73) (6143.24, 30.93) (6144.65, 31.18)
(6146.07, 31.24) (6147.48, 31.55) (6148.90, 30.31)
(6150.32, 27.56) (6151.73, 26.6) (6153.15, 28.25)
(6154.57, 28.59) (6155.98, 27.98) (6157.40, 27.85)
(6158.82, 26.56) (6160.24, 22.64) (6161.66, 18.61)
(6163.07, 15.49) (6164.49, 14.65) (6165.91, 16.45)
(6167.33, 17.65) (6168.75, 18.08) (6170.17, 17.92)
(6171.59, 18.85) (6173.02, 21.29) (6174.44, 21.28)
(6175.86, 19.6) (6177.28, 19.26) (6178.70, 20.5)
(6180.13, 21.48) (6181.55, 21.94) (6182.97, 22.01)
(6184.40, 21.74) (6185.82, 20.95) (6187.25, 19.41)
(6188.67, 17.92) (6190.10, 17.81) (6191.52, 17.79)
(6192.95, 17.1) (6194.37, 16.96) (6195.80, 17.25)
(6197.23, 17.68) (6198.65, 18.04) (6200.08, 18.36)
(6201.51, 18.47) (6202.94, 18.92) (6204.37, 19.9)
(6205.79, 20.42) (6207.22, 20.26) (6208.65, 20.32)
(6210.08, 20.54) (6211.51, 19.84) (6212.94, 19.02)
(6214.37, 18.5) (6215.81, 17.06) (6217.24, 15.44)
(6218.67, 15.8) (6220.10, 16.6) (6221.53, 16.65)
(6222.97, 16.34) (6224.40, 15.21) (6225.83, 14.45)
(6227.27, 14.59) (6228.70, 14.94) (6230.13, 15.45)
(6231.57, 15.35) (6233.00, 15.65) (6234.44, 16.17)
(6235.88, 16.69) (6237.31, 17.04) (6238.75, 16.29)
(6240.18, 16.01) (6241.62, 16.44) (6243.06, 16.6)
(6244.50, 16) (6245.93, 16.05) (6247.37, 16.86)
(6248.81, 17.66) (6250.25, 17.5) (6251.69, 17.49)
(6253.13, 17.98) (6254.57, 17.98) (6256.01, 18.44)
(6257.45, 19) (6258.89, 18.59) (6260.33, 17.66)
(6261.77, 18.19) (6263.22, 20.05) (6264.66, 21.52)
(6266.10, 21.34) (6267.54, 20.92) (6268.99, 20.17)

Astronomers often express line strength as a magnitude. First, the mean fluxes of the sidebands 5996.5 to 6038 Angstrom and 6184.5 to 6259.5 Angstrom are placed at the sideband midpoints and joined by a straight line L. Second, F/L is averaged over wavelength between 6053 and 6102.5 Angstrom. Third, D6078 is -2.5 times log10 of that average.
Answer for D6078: -0.232 mag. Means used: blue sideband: 24.5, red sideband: 17.5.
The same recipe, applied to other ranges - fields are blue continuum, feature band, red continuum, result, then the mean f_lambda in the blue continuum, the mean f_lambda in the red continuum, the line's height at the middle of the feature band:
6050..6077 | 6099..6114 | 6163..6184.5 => -0.148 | 27.2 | 19.3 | 24.1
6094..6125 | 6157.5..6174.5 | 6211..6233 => 0.138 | 27.7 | 16.3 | 22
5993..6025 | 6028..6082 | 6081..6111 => -0.032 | 24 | 27.9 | 26.1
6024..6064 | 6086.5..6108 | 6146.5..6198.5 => -0.145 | 26.5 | 21.3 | 24.4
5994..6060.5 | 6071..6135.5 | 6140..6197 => -0.176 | 25.3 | 22.5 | 23.8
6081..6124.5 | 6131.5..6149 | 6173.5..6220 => -0.235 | 27.8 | 19.1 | 24.3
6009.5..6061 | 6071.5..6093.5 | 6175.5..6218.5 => -0.171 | 25.8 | 19.1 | 23.9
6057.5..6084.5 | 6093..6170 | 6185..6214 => -0.159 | 27.3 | 18.9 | 23.3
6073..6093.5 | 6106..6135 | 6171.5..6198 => -0.138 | 27.9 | 19.5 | 24.9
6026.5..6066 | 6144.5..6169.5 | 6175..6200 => -0.165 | 26.6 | 19.3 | 20.8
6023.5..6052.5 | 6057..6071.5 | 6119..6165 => -0.015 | 26.3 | 27.3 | 26.5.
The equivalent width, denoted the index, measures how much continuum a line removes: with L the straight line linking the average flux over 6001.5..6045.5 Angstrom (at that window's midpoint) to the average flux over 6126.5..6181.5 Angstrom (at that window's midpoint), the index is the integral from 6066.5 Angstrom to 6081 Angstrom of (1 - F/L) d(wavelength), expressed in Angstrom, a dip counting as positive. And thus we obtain -1.5 Angstrom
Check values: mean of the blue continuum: 24.8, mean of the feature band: 27.5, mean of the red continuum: 25.2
